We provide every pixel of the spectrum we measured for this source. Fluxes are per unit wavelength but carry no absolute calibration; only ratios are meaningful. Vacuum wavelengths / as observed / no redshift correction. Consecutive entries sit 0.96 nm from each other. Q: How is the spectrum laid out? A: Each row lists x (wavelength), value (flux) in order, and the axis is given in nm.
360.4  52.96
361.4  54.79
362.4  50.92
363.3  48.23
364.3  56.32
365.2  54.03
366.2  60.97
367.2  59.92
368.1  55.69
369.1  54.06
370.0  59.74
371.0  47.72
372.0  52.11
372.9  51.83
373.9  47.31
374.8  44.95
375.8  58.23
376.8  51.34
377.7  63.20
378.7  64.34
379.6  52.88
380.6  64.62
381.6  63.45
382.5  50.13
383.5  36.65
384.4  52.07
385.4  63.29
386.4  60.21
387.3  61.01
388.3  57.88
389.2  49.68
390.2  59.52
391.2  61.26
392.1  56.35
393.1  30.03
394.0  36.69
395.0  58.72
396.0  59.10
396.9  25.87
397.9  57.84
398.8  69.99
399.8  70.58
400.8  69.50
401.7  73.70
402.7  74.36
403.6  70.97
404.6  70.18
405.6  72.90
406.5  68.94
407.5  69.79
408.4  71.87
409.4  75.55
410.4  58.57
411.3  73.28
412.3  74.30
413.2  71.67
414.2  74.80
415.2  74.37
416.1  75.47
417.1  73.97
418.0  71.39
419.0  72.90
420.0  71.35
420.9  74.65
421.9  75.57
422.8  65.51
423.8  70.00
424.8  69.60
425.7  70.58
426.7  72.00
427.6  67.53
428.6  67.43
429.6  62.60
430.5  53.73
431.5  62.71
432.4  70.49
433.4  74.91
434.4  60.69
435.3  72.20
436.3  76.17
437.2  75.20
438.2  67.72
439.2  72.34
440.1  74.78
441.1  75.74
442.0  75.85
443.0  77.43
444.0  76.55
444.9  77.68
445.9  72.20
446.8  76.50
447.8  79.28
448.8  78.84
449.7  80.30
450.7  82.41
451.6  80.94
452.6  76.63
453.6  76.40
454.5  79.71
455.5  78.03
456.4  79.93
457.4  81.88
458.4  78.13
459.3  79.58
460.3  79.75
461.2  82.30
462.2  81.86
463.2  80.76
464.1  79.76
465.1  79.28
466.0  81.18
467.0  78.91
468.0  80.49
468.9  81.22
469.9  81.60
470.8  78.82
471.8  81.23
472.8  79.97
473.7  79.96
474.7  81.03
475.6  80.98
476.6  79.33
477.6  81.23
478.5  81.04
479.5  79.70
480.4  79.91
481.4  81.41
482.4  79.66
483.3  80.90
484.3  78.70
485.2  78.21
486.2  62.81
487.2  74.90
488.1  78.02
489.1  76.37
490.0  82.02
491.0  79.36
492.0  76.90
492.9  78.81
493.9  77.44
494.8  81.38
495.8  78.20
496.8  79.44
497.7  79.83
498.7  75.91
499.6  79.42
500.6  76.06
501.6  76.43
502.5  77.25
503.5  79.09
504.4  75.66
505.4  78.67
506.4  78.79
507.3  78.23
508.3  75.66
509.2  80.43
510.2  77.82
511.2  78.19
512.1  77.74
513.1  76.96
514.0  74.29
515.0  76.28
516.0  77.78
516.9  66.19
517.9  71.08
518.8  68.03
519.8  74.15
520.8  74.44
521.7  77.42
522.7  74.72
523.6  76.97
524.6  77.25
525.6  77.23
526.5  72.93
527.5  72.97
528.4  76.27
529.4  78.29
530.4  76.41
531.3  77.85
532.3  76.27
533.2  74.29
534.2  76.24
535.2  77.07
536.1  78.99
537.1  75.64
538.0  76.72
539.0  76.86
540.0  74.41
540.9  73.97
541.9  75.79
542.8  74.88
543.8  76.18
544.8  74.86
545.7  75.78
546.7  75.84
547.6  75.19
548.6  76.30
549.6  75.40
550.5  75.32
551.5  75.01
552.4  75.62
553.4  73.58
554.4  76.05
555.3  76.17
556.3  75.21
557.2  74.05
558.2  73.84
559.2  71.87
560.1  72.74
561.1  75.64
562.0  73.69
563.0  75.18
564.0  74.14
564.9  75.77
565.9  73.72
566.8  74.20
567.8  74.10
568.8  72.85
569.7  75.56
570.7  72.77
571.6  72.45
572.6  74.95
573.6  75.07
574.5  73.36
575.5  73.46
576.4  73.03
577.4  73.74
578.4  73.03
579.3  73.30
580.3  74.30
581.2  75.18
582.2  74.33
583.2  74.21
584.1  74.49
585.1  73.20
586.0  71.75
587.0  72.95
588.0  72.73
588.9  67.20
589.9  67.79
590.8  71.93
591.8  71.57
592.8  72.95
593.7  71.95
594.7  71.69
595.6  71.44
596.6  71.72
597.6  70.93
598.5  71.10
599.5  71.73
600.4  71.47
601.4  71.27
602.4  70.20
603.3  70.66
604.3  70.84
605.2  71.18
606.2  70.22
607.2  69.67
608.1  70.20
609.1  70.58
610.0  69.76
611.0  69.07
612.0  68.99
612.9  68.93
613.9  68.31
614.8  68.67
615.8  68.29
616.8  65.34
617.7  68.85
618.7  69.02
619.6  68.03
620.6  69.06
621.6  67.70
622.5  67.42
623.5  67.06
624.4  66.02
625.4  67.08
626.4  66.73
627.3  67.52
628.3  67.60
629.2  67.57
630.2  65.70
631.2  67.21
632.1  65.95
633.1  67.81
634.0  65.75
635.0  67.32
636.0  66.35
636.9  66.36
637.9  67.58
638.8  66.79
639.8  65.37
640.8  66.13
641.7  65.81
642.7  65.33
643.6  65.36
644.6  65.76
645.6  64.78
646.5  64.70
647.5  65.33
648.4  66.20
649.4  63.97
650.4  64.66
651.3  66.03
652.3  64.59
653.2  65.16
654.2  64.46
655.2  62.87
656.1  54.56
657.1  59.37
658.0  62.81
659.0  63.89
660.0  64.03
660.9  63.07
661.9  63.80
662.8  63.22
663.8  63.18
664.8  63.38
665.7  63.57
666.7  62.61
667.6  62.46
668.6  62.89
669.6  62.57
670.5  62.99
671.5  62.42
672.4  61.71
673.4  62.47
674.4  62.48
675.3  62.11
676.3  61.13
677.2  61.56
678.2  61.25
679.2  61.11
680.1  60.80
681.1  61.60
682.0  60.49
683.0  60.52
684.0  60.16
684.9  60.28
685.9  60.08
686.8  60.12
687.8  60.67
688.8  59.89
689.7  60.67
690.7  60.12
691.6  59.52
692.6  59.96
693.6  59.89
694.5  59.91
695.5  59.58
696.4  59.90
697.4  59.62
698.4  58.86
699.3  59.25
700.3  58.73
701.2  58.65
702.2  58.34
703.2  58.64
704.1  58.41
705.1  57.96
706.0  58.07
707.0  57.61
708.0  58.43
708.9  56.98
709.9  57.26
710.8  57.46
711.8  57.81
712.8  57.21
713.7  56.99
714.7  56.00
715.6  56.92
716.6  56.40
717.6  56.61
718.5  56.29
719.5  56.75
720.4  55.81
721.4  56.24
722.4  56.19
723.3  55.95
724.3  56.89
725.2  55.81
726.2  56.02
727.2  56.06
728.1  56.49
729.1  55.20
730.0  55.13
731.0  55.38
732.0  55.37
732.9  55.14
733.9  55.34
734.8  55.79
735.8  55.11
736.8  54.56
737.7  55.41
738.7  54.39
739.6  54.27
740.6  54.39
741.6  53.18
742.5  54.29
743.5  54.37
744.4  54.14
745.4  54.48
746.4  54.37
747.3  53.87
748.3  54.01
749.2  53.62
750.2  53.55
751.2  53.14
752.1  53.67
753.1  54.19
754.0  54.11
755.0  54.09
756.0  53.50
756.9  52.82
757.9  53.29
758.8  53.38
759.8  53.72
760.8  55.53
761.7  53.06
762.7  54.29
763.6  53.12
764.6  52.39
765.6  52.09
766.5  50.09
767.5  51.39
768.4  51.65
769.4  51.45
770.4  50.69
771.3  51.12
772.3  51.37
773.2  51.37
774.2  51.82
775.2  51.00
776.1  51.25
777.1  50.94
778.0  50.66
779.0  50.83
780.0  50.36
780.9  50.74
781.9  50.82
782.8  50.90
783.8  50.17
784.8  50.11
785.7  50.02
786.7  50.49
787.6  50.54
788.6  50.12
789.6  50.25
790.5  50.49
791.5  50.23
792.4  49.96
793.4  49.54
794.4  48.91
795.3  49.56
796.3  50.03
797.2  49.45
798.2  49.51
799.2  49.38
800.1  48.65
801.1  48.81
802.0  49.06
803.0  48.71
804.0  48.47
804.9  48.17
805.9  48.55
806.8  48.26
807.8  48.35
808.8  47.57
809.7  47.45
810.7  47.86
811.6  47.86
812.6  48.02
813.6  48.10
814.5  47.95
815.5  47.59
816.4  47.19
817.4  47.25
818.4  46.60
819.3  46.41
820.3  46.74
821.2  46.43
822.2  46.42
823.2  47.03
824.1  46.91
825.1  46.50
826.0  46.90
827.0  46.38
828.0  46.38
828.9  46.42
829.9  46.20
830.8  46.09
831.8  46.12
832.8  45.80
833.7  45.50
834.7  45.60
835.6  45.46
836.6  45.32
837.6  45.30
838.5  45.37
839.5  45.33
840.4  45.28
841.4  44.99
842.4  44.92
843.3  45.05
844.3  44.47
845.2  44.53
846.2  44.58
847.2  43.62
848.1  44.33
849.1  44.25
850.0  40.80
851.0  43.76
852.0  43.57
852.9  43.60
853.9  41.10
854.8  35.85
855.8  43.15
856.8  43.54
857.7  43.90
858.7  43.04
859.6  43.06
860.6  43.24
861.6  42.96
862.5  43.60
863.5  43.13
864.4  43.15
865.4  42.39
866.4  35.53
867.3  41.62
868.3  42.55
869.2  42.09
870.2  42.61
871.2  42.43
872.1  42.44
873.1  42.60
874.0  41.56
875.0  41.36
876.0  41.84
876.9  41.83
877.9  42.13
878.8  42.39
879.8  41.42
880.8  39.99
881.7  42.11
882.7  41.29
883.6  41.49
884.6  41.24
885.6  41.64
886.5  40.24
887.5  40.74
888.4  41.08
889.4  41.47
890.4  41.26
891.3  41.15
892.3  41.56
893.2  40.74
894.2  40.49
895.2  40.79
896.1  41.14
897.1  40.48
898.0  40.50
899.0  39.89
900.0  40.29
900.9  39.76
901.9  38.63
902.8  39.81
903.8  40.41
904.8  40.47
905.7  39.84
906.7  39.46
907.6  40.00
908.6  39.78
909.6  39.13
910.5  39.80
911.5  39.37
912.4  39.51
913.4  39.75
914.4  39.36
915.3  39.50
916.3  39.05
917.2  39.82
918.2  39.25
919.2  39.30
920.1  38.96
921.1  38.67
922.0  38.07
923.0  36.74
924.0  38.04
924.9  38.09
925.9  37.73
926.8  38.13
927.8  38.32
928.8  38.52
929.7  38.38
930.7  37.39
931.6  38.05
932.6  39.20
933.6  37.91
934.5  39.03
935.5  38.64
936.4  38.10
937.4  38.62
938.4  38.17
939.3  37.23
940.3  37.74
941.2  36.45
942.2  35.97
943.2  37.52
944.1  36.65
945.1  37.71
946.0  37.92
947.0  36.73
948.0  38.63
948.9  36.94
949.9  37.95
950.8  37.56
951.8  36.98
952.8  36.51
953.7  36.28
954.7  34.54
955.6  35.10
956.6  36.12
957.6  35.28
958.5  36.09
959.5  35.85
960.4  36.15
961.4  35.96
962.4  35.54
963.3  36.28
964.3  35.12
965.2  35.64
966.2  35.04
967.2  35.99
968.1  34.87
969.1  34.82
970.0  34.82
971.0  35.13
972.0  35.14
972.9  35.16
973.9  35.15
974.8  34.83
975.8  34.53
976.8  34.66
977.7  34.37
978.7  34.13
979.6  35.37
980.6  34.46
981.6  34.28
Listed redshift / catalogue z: 0.00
